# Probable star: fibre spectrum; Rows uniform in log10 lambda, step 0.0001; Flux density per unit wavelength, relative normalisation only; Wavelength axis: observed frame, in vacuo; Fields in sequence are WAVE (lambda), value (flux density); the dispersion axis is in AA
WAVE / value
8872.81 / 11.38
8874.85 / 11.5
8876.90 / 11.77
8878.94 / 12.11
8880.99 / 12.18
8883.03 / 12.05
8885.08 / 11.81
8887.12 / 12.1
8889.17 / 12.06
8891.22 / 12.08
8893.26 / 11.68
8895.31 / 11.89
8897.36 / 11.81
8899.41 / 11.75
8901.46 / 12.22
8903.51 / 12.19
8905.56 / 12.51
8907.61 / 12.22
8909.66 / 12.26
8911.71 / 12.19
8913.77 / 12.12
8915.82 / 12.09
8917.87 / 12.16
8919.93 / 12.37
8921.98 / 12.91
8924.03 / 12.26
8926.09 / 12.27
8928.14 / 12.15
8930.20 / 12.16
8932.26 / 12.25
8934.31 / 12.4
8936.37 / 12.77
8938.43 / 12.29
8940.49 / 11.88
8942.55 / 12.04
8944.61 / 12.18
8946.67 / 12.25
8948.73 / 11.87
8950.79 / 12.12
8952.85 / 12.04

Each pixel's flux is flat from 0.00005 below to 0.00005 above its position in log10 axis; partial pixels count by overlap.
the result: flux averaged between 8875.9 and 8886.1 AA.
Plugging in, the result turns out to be 12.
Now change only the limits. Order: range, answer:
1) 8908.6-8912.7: 12.2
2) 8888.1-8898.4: 11.9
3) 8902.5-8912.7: 12.3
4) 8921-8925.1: 12.6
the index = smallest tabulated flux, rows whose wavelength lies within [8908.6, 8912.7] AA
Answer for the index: 12.19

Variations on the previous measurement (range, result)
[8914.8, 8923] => 12.09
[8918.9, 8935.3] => 12.15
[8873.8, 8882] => 11.5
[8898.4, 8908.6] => 11.75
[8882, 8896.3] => 11.68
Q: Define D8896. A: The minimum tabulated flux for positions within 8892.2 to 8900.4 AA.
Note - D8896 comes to 11.68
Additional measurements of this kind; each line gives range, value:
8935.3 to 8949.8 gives 11.87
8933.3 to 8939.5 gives 12.29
